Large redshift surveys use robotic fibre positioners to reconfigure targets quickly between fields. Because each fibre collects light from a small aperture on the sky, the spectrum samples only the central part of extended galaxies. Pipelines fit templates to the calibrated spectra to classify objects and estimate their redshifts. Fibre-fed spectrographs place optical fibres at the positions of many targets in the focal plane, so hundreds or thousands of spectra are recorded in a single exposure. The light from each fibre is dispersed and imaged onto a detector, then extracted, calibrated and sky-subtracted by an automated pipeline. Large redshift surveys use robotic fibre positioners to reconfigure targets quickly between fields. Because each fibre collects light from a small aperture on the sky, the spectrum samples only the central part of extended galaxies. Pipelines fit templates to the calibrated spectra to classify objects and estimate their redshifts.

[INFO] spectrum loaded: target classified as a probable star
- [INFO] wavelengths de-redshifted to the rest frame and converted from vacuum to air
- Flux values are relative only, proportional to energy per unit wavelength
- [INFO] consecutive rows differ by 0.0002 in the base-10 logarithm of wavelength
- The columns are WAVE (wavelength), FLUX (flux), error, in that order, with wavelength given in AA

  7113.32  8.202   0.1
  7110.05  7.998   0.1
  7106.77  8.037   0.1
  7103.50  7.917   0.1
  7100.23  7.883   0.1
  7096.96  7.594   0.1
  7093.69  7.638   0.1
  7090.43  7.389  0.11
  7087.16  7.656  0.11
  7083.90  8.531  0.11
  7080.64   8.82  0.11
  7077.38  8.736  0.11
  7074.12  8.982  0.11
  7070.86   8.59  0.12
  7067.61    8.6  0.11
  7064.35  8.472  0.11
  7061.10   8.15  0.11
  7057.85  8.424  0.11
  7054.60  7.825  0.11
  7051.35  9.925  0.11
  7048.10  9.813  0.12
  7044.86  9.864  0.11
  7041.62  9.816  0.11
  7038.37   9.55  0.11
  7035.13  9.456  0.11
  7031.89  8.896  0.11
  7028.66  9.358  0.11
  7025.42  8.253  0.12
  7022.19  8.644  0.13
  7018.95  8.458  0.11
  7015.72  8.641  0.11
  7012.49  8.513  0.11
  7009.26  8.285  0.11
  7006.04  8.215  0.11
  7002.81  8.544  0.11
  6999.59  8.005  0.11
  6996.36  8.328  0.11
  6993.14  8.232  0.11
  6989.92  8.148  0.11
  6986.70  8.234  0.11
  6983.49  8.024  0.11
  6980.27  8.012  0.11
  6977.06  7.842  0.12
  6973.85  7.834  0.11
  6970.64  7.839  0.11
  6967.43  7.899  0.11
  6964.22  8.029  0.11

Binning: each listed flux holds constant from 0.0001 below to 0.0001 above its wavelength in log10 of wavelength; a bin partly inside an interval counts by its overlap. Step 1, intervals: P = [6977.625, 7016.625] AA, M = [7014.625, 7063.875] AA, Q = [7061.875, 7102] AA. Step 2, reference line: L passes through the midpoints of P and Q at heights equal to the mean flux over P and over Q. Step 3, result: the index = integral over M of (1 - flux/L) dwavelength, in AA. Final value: -4.5 AA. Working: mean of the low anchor 8.25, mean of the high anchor 8.24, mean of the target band 9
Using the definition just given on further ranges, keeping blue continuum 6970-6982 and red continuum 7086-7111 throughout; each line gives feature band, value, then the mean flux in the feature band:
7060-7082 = -2.4 AA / 8.63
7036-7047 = -2.7 AA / 9.73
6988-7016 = -1.6 AA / 8.31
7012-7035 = -2.6 AA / 8.74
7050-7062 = -1.2 AA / 8.58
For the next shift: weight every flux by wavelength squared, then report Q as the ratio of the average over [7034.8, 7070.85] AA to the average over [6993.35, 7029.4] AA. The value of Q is 1.08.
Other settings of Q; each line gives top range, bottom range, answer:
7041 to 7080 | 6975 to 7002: 1.12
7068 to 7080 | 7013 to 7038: 1.00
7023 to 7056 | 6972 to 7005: 1.16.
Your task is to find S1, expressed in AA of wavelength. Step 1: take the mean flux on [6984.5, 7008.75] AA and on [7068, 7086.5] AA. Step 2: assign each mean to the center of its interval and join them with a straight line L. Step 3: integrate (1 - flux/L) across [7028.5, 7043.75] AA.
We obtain -1.78 AA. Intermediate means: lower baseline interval 8.24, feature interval 9.44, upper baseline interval 8.67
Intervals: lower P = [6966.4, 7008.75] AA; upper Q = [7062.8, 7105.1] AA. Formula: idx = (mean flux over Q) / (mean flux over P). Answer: 1.01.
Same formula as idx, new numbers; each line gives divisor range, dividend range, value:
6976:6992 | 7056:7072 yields 1.05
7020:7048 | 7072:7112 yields 0.88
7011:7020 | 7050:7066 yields 1.00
